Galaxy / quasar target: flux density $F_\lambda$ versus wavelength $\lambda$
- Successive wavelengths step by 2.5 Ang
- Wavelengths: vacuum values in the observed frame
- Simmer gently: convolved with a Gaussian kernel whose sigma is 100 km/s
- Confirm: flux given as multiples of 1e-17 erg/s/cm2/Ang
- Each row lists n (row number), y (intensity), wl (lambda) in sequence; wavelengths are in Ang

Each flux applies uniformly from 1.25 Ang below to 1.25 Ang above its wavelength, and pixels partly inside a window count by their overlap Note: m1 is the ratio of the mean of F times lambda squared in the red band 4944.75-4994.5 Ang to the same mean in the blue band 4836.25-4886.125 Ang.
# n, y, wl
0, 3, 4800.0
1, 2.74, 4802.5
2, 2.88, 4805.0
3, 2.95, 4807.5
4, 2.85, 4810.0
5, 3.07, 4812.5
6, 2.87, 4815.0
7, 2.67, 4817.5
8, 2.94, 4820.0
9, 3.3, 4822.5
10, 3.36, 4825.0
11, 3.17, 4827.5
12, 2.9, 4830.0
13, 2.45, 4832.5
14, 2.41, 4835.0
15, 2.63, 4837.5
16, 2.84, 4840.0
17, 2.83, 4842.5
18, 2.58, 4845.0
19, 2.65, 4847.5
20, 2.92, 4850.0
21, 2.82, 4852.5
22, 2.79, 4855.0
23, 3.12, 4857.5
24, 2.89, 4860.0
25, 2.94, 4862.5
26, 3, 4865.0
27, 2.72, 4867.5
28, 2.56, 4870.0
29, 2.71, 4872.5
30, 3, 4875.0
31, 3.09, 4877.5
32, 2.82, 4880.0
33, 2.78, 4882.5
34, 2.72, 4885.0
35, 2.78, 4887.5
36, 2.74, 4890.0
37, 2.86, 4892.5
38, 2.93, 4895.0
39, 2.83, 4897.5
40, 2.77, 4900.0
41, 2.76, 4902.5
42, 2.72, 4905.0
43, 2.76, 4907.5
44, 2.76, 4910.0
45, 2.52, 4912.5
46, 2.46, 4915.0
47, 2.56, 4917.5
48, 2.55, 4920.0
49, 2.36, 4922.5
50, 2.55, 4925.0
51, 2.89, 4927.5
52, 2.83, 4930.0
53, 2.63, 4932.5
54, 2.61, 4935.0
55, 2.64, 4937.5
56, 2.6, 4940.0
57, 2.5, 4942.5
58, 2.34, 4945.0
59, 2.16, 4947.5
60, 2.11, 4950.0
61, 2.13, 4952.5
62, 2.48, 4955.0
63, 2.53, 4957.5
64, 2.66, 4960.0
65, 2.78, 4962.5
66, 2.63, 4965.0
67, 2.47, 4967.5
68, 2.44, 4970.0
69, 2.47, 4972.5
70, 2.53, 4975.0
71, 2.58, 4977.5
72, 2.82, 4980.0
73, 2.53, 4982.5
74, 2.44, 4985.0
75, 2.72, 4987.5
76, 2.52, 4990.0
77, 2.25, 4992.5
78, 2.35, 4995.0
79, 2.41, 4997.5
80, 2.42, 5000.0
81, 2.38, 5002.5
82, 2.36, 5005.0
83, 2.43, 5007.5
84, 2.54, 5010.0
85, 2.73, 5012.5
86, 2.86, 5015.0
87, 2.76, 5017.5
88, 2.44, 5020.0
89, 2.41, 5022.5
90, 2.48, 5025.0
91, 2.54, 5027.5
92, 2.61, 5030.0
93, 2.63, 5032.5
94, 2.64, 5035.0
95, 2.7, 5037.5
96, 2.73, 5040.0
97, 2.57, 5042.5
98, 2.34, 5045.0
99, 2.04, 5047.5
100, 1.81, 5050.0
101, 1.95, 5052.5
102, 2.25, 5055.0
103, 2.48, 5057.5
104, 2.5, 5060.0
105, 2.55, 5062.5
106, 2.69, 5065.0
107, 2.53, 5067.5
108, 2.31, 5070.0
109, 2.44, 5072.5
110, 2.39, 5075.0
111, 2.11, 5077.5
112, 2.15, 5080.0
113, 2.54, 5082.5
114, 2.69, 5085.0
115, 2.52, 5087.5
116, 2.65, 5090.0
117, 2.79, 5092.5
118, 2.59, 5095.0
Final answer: 0.92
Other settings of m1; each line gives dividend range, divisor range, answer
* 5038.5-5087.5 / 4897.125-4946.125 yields 0.96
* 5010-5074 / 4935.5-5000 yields 1.03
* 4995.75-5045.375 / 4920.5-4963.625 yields 1.05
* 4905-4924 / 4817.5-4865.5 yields 0.93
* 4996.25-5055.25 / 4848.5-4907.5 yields 0.92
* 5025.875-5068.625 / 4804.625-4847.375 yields 0.94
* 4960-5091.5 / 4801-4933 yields 0.95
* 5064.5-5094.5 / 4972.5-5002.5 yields 1.03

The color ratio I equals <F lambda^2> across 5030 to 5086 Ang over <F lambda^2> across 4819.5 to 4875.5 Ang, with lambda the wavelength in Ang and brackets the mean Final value 0.92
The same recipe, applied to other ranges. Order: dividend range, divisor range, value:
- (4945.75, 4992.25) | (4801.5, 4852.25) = 0.93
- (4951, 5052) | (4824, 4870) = 0.94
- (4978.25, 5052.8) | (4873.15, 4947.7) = 0.96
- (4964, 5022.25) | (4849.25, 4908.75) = 0.93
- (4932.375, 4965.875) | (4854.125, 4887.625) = 0.90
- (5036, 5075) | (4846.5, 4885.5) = 0.91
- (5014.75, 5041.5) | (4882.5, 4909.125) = 0.99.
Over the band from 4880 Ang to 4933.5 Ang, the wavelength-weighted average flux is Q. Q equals 2.71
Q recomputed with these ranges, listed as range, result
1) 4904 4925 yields 2.58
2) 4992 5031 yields 2.5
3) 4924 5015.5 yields 2.52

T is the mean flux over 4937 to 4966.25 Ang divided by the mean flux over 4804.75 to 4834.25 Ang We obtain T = 0.84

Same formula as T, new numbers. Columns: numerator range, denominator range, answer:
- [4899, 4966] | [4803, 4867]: 0.89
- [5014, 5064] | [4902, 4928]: 0.94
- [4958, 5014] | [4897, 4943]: 0.95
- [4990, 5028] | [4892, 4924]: 0.93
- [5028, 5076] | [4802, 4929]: 0.87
